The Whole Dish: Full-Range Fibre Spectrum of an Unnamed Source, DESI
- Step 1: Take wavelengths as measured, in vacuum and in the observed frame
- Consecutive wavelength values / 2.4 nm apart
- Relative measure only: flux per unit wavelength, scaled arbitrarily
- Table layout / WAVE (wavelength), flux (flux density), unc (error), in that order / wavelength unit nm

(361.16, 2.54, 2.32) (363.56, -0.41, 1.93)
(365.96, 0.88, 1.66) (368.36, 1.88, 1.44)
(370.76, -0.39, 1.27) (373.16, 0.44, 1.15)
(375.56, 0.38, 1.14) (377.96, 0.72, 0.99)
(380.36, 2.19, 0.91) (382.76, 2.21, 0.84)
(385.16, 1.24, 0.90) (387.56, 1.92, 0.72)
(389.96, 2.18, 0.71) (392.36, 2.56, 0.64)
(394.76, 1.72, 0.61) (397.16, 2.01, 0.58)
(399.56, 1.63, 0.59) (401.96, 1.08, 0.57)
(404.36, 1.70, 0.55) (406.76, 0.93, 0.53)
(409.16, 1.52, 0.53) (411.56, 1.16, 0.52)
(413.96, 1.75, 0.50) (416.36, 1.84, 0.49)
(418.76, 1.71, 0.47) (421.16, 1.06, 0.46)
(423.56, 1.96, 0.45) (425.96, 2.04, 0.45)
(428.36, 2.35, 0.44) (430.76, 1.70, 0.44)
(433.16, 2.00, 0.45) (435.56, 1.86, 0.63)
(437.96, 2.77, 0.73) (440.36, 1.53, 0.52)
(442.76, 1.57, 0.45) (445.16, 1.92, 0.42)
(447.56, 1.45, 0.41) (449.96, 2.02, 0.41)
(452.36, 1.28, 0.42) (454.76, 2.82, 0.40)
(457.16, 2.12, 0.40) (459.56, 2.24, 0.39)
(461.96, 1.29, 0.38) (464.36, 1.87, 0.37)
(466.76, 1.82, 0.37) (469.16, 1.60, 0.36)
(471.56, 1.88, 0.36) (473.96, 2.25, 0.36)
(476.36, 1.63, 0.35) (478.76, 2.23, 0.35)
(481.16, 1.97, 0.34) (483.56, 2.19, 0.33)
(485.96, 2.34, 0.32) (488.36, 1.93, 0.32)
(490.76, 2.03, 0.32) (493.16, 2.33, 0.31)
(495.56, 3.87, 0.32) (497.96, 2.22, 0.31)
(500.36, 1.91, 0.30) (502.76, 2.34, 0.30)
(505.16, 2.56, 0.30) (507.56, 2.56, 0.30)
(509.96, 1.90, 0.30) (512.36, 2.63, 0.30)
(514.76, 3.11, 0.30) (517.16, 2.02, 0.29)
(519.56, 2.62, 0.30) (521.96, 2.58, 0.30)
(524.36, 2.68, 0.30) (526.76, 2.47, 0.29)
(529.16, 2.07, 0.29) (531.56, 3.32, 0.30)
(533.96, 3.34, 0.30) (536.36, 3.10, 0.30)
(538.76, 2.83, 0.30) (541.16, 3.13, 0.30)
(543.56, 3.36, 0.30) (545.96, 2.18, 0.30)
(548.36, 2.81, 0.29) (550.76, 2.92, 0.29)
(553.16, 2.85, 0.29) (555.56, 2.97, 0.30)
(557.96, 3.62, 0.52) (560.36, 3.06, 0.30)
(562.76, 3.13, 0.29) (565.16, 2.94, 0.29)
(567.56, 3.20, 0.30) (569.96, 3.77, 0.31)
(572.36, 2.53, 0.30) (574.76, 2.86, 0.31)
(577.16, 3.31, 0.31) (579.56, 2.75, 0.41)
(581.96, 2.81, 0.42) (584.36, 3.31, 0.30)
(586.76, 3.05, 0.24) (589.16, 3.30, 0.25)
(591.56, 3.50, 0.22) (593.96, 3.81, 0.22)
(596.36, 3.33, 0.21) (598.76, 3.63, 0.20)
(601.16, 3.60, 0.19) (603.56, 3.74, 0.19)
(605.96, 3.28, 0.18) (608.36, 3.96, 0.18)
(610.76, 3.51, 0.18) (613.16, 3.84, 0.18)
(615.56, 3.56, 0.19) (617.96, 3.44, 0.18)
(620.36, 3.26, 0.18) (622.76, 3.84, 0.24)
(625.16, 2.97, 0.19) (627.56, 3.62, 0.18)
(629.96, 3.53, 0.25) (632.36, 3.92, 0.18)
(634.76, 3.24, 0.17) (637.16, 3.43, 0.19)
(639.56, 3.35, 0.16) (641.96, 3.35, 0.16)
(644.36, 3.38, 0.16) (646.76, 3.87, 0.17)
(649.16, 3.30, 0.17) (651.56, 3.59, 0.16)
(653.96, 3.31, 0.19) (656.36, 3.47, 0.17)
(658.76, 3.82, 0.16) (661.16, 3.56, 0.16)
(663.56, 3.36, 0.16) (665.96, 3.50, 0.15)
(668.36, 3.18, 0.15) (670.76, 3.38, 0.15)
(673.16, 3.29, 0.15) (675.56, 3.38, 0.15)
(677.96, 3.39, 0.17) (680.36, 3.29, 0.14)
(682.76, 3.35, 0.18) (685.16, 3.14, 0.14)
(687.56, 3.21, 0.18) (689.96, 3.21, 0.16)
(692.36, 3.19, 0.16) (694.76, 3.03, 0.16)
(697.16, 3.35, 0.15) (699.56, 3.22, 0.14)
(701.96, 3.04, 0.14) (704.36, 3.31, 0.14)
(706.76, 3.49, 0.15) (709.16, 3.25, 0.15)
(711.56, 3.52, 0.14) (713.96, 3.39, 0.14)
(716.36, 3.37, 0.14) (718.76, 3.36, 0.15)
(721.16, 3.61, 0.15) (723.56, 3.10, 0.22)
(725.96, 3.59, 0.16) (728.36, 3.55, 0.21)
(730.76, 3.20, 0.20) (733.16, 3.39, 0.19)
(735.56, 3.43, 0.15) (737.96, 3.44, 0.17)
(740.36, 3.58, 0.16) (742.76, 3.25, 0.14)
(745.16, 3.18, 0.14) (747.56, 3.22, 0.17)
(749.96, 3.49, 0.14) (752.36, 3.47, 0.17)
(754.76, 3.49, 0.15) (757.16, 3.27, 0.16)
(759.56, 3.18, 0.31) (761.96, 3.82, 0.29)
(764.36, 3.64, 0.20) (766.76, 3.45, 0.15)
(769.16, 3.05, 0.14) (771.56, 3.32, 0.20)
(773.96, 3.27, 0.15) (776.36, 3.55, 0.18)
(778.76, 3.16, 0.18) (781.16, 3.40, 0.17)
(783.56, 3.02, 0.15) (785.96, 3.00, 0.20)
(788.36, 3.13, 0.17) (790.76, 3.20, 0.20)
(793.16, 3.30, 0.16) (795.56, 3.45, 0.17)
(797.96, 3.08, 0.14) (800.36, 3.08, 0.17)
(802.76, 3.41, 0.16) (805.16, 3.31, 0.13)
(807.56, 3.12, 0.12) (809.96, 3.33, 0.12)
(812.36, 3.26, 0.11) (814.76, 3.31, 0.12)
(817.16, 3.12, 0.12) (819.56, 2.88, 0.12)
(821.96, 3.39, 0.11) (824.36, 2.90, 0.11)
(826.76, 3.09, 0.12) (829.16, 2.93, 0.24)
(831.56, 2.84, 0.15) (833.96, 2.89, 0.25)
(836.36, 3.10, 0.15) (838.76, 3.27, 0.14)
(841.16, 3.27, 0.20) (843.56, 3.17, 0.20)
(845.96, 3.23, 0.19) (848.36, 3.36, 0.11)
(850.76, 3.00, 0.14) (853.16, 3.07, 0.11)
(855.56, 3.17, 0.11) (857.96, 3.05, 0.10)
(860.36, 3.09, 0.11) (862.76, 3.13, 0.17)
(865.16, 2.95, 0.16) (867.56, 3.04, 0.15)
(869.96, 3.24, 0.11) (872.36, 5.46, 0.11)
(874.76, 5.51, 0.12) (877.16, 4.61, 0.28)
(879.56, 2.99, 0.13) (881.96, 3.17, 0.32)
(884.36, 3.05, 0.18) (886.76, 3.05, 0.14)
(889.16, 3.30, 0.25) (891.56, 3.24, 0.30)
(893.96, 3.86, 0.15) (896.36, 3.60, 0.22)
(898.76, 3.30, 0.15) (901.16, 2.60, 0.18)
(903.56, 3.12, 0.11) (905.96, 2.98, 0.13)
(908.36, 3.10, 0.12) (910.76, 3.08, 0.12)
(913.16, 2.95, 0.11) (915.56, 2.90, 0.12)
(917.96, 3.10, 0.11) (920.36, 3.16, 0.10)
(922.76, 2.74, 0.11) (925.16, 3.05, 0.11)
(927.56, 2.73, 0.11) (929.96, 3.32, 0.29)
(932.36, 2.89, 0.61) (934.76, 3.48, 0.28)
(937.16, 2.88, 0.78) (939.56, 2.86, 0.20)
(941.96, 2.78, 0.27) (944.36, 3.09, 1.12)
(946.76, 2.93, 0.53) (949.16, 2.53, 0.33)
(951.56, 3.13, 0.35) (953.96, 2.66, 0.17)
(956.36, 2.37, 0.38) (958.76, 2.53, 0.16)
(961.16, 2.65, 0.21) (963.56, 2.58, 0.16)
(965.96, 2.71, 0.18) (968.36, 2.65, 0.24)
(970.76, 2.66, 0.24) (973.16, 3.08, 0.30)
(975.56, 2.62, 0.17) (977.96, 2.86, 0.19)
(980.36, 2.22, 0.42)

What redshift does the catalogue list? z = 0.331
